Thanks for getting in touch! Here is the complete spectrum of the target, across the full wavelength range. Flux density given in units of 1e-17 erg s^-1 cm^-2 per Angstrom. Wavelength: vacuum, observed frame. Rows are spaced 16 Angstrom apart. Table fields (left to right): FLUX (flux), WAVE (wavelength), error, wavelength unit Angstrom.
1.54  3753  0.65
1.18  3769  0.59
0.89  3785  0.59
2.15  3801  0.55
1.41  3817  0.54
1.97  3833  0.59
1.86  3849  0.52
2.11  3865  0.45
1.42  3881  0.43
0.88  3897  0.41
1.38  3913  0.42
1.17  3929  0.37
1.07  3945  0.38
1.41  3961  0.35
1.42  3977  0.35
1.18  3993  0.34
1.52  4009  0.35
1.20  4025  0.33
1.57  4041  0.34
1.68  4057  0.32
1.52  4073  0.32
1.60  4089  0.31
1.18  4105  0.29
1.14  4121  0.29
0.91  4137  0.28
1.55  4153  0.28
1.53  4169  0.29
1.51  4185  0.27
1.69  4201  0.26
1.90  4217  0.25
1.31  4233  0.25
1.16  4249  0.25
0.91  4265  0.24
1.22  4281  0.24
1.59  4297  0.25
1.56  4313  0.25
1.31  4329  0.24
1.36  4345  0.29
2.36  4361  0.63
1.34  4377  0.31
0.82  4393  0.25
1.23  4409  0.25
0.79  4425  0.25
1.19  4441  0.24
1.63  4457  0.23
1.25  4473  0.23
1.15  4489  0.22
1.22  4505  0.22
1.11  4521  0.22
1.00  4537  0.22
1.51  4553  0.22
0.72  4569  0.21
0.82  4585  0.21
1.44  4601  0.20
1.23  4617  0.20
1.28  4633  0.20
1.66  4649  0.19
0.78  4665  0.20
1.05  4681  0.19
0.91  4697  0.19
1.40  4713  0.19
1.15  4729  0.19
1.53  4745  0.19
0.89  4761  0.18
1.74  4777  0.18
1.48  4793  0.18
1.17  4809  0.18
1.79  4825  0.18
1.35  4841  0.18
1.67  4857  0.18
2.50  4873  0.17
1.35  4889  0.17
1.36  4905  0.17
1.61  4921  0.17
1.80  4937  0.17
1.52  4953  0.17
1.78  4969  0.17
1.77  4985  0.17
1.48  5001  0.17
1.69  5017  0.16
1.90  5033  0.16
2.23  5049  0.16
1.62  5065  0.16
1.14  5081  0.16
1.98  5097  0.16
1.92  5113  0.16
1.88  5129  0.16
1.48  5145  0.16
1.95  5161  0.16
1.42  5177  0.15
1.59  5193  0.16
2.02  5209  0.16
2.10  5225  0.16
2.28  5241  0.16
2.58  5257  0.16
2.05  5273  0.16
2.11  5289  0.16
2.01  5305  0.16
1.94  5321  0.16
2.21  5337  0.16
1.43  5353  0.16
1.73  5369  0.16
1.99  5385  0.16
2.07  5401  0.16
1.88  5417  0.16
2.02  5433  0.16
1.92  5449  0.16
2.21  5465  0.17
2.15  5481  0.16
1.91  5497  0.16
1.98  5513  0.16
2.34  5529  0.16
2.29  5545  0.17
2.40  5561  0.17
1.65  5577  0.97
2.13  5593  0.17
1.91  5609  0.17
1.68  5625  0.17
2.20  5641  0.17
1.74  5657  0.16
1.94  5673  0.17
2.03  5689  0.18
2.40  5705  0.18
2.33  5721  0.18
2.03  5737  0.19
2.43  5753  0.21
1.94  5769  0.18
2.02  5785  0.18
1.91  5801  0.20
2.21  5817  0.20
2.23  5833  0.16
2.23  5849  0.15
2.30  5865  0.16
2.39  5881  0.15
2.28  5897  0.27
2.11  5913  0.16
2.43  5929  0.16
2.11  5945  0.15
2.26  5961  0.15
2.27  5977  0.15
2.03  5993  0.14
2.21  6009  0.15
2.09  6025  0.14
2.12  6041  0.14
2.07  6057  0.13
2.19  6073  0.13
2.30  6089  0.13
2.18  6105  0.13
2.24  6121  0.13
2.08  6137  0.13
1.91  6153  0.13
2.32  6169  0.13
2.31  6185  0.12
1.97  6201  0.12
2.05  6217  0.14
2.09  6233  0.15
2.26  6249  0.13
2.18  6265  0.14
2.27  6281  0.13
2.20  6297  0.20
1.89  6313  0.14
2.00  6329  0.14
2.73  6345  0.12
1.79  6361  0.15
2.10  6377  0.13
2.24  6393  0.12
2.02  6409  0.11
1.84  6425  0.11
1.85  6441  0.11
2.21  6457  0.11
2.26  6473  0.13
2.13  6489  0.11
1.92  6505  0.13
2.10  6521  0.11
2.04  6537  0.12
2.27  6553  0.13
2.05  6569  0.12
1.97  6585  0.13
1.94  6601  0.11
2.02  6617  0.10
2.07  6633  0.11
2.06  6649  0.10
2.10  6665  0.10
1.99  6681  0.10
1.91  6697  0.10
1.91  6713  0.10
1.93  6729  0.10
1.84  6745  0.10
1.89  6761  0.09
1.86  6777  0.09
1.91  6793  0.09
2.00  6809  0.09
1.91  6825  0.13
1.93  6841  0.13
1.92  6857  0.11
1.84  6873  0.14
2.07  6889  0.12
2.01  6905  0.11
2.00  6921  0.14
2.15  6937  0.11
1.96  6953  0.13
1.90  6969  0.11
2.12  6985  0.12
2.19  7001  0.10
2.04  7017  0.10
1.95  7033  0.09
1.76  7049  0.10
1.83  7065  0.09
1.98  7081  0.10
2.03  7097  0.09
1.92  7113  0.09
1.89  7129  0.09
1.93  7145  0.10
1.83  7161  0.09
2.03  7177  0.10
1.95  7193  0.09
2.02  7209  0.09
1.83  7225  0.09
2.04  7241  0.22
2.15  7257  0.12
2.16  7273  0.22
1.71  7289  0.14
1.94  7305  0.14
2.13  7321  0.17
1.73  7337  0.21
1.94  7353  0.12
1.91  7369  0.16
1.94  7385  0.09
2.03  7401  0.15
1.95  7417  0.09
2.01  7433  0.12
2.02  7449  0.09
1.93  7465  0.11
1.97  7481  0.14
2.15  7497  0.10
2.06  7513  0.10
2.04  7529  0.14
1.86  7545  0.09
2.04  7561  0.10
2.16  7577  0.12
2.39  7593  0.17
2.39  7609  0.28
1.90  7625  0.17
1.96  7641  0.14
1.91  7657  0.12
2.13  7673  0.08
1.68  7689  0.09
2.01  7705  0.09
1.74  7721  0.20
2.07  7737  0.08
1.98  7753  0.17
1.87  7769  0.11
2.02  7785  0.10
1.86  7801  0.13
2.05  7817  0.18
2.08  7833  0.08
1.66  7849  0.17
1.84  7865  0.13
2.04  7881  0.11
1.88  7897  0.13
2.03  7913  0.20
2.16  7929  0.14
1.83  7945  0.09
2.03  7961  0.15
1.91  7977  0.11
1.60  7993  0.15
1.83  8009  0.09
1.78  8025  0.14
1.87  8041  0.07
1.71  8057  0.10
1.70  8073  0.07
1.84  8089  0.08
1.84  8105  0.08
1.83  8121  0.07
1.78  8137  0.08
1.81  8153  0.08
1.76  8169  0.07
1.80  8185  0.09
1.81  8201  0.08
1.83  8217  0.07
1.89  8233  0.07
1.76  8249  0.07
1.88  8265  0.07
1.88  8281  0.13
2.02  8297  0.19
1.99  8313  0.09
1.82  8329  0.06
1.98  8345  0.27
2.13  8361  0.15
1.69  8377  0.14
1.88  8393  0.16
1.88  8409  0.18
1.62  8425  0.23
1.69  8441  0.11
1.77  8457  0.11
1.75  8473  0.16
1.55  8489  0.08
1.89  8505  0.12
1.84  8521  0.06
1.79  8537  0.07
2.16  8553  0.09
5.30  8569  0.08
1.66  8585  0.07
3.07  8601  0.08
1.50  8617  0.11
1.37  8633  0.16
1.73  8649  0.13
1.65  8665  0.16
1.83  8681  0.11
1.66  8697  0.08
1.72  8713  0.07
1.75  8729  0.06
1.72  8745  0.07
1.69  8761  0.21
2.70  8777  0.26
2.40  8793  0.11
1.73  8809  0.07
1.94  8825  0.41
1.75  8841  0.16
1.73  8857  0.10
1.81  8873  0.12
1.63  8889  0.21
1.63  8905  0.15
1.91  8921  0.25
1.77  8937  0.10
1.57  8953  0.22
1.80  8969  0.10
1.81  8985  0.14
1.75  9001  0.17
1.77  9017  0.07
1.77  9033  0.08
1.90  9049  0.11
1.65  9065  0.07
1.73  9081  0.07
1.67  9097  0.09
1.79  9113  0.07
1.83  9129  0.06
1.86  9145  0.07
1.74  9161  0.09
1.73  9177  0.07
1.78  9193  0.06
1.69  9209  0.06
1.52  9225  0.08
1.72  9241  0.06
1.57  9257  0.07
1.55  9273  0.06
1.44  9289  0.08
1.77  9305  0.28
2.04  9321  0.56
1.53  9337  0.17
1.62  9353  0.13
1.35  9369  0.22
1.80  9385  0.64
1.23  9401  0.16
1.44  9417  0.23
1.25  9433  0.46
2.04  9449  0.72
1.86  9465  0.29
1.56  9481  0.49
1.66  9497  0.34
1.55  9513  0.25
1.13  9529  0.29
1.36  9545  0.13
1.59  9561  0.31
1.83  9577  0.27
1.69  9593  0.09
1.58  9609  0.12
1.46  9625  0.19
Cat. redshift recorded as 0.306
